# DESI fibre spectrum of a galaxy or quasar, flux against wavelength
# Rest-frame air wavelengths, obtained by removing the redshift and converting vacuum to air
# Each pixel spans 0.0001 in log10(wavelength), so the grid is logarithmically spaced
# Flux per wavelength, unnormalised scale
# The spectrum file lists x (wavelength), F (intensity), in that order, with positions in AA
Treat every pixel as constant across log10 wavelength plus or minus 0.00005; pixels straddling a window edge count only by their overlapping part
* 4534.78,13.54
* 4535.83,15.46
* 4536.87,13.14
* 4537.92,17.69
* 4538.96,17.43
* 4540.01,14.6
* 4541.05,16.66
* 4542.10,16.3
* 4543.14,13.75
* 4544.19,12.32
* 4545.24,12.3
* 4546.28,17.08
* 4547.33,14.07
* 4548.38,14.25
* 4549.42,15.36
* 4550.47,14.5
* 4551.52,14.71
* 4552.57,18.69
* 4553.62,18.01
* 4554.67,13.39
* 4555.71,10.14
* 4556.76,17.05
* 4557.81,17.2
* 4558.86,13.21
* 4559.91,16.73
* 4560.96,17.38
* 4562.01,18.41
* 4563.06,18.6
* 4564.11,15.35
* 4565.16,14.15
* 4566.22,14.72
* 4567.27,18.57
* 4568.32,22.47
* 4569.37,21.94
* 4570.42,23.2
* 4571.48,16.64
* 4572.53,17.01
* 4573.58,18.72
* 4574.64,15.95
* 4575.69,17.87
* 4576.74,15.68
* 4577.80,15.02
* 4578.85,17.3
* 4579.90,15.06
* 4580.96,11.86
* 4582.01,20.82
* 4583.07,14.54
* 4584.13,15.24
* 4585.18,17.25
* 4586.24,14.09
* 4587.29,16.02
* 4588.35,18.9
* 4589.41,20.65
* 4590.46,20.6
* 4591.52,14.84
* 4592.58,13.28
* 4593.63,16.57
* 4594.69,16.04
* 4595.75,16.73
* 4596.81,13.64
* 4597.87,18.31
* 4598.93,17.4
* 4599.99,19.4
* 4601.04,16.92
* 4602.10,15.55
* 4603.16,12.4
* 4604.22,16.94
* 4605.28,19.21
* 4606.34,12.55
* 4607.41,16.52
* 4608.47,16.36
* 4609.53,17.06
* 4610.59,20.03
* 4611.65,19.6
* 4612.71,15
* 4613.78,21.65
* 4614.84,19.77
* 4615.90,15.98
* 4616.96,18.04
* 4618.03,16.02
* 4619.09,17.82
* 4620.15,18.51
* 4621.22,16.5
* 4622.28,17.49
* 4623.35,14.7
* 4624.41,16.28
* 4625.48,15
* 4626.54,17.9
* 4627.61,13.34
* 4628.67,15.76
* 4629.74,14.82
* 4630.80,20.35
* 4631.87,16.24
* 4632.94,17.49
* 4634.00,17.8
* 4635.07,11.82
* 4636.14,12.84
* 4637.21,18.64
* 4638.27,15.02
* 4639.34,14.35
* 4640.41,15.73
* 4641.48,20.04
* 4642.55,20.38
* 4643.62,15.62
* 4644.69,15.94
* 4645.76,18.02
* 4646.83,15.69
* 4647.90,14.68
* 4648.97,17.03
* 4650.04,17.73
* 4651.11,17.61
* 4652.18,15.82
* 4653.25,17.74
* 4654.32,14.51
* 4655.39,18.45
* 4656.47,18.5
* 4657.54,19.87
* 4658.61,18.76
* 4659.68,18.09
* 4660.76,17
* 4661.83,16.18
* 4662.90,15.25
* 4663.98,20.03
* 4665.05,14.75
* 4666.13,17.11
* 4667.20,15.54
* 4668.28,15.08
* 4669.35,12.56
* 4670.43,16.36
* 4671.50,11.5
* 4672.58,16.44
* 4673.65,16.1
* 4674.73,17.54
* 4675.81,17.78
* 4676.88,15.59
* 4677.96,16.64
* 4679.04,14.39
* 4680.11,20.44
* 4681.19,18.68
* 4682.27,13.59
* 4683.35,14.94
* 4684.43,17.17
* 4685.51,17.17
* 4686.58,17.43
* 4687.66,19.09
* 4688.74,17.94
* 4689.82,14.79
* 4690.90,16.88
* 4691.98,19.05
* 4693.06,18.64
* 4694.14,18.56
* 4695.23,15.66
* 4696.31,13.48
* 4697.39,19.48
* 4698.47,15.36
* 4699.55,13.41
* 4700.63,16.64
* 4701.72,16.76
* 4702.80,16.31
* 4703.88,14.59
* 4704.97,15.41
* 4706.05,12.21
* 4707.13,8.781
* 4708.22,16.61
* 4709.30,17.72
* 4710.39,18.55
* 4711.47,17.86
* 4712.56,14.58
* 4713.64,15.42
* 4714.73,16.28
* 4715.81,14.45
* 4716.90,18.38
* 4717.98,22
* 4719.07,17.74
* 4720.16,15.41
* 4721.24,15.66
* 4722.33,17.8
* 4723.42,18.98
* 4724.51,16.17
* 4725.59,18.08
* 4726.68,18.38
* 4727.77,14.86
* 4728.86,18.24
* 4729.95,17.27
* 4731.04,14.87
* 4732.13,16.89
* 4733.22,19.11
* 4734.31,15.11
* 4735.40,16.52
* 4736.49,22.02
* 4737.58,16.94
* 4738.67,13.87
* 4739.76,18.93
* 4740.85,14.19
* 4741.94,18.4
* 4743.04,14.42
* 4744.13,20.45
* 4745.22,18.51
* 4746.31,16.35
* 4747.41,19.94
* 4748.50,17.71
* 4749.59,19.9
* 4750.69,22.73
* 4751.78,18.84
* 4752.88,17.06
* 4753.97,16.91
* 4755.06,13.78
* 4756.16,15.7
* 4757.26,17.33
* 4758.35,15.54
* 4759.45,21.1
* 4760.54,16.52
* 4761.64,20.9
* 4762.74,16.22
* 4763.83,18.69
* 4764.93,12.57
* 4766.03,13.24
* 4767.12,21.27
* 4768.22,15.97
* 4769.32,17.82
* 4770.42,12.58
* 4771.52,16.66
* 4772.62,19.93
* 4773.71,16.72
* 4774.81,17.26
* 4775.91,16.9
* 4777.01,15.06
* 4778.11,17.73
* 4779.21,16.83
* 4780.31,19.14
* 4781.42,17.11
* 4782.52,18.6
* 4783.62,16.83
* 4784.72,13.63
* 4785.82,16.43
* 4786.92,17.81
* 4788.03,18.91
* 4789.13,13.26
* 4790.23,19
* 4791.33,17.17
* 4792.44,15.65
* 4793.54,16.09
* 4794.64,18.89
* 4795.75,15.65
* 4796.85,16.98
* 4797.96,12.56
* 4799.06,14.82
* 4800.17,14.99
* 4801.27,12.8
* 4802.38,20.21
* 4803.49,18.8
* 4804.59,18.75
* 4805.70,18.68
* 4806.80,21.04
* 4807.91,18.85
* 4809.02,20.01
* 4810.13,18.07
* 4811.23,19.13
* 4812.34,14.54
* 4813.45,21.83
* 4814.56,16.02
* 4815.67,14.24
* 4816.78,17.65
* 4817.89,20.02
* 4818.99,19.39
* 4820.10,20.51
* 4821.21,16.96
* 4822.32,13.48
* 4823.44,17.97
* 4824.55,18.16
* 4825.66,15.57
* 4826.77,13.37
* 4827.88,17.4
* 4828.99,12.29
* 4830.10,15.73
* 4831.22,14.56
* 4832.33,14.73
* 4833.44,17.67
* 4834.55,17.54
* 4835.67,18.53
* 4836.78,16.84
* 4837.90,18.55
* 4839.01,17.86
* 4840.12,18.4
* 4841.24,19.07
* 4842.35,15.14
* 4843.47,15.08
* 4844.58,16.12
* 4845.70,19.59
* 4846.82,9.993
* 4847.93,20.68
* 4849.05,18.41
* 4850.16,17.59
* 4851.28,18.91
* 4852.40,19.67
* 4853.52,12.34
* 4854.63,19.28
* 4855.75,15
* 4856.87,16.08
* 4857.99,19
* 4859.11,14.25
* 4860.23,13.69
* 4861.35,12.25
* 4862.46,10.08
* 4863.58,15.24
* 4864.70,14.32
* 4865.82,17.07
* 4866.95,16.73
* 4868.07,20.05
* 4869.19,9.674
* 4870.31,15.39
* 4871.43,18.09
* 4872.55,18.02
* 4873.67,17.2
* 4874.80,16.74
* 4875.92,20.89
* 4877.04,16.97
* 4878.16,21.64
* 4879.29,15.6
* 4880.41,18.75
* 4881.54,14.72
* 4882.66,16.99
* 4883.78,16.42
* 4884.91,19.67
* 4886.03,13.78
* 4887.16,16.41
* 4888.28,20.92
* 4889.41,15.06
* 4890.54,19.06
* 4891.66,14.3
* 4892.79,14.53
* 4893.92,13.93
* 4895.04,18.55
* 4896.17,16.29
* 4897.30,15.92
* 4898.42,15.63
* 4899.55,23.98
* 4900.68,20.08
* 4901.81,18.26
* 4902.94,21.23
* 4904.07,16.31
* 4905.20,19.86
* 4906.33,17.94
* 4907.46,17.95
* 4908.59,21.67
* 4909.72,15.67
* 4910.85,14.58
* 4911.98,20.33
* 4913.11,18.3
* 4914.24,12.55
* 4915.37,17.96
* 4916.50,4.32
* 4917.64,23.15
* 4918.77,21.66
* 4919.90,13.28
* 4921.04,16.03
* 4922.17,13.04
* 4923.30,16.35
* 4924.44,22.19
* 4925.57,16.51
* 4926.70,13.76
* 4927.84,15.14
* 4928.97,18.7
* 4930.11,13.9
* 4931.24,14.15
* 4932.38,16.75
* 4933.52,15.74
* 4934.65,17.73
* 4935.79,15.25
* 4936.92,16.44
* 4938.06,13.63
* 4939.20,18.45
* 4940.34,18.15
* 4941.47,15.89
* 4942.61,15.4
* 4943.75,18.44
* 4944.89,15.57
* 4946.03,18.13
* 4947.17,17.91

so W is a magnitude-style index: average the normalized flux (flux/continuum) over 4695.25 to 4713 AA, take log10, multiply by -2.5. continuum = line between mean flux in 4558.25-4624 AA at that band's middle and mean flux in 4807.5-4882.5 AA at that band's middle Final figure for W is 0.10 mag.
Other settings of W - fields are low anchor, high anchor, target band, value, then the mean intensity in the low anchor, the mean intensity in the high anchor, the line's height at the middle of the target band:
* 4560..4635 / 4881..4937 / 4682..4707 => 0.05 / 17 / 16.9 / 16.9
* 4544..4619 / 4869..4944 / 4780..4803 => 0.02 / 16.6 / 16.9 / 16.8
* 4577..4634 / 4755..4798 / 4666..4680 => 0.07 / 16.7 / 16.8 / 16.8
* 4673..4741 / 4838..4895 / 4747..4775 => -0.05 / 16.7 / 16.6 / 16.6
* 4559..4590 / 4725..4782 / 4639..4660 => 0.00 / 17.2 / 17.3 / 17.2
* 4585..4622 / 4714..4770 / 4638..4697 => 0.03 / 17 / 17.4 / 17.2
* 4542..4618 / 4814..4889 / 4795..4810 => -0.04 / 16.6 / 16.7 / 16.7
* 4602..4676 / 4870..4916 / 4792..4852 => 0.01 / 16.6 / 17.5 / 17.3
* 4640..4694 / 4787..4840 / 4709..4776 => -0.02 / 16.9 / 17.1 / 17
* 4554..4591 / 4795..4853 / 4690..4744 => 0.03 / 16.9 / 17.1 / 17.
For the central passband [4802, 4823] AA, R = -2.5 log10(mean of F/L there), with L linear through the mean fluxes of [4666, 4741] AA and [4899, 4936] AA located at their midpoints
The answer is -0.09 mag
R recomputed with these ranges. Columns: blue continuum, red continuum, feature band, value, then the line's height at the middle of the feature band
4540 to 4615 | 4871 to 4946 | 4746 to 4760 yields -0.07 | 16.8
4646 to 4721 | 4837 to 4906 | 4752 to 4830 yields -0.02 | 16.7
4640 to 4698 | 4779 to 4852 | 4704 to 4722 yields 0.06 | 16.9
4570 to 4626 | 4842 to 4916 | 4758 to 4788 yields -0.01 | 16.9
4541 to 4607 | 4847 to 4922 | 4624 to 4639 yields 0.03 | 16.4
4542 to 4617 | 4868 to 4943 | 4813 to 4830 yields -0.01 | 16.8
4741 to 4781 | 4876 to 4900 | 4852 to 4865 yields 0.14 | 17.2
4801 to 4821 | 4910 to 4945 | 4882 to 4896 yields 0.02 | 17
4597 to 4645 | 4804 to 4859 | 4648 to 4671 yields 0.00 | 16.8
